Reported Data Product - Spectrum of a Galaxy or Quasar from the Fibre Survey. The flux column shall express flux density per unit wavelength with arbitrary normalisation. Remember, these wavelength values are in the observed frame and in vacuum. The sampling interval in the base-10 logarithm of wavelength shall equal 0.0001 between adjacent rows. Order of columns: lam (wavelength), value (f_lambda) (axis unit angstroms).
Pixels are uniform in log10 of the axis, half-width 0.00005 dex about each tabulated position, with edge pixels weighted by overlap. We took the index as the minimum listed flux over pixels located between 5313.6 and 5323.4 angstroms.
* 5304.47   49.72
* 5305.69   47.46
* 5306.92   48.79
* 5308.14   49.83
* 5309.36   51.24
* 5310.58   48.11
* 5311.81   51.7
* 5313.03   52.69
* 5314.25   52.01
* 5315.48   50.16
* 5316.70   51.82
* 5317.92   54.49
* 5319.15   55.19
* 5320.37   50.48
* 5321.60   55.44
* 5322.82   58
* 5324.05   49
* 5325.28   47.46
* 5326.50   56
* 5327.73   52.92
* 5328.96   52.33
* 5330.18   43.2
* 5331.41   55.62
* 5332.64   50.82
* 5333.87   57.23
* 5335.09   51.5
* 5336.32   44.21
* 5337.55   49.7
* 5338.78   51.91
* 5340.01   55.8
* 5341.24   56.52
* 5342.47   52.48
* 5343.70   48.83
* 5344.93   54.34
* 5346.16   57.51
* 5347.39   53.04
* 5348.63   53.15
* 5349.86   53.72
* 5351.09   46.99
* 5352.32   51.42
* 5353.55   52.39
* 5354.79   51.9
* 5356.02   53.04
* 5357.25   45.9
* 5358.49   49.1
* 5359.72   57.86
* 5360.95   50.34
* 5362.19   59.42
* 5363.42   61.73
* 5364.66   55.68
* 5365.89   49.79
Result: 50.16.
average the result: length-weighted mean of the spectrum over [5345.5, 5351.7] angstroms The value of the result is 52.9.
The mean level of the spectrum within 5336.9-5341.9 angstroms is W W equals 53.4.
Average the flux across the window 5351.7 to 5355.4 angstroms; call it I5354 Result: 51.9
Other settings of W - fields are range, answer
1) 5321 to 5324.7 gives 54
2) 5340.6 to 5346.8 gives 54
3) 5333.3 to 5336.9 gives 51.1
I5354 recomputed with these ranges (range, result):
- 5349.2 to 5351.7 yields 50.5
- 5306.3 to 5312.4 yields 49.9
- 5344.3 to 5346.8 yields 55.9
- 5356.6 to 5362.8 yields 52.5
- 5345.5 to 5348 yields 55.3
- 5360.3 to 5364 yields 57.2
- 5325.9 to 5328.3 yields 54.4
